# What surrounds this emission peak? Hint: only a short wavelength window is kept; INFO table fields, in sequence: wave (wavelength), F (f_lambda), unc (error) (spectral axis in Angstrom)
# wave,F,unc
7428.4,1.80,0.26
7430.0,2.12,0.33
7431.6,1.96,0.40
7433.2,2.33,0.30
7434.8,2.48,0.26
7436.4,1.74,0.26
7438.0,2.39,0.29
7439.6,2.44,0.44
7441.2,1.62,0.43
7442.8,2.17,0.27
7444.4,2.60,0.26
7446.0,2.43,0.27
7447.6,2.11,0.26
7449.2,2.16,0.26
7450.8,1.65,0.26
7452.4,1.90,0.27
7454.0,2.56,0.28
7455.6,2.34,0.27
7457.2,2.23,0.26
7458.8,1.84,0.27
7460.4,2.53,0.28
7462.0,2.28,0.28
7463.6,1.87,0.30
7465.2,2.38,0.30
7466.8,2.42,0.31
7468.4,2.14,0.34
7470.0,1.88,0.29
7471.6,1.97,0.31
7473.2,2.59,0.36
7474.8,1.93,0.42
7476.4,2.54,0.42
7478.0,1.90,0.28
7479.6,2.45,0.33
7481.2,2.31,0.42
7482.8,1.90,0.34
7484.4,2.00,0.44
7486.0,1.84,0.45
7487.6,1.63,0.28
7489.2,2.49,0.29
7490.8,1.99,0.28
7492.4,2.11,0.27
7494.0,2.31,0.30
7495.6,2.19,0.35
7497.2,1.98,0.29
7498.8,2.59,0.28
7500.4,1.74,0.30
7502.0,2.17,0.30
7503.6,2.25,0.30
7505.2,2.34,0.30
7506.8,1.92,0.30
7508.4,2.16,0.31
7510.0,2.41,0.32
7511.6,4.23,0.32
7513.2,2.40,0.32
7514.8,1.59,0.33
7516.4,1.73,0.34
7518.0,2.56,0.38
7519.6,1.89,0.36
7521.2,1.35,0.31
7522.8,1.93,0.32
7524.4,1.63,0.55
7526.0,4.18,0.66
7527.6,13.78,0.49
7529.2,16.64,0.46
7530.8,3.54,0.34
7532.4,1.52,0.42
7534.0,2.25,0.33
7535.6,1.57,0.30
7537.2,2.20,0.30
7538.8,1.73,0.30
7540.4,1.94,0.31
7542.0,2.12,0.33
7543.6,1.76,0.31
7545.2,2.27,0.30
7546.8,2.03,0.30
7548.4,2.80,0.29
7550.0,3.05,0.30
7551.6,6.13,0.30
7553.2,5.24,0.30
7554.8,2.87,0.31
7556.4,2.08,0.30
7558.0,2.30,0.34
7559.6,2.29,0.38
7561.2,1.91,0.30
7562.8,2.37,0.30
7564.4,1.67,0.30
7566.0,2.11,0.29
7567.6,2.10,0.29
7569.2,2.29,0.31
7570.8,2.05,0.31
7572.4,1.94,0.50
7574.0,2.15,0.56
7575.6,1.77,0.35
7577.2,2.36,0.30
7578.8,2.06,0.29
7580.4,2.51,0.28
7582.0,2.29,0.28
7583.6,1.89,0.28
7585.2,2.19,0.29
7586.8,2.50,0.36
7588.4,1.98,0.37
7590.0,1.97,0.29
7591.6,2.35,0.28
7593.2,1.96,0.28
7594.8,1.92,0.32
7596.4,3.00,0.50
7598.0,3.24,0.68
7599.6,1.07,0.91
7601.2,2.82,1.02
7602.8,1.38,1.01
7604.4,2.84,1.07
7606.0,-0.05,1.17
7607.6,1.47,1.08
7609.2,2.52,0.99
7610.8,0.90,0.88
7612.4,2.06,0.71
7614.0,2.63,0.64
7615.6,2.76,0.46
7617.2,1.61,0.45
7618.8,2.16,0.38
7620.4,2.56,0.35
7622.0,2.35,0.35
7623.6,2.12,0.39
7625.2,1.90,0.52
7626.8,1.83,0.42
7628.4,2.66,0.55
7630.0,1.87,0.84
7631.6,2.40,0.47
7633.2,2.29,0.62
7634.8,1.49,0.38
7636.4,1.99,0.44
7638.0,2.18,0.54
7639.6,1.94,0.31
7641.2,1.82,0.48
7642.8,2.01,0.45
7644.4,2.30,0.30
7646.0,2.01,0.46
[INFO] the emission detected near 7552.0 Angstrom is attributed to [N II]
